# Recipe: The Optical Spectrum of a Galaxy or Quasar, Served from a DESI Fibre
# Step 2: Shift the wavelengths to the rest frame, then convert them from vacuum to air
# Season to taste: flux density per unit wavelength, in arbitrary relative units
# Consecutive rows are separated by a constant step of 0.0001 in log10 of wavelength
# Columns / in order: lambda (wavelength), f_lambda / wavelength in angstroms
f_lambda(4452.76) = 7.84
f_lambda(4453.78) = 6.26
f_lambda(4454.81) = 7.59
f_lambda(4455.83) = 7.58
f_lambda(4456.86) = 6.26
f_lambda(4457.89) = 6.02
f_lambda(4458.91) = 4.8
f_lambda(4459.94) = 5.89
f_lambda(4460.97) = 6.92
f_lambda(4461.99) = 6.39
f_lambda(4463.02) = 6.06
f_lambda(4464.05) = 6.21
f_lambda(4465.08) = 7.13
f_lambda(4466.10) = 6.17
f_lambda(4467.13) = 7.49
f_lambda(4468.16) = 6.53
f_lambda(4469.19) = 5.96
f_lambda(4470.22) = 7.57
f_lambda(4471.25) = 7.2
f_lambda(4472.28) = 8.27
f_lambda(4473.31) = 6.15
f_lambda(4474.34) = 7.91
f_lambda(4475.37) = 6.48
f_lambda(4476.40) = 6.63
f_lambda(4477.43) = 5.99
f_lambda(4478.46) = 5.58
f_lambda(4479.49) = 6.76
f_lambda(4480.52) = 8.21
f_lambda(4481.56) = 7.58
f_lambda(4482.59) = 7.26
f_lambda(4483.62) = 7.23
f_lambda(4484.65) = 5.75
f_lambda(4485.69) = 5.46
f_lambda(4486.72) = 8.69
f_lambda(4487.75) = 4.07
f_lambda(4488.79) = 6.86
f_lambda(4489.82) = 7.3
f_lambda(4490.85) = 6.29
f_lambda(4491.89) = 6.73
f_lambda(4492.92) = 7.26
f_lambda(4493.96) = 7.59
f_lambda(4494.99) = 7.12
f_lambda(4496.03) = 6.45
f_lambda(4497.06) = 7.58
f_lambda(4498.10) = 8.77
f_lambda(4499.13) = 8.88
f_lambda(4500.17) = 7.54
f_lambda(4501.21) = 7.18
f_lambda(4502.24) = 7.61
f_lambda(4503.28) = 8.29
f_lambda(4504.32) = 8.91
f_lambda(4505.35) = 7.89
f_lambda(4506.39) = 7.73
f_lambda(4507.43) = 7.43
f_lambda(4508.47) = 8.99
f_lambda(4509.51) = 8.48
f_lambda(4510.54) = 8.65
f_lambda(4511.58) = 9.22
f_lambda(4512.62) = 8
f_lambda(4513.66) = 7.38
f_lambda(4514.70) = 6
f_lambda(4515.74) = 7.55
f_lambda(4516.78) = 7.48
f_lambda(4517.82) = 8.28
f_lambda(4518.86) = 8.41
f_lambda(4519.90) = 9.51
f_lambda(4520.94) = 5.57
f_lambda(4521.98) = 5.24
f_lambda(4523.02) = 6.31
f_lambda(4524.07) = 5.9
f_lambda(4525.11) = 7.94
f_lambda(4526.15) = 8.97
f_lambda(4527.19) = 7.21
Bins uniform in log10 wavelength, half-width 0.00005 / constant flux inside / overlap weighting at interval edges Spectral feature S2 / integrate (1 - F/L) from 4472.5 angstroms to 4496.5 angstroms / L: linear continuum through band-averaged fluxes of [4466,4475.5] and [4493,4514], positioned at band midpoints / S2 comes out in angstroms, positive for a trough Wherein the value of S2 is 2.1 angstroms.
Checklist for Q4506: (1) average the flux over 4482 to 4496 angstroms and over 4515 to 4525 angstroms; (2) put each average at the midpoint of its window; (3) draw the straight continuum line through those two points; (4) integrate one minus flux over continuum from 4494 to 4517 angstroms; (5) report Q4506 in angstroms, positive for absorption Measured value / -3.03 angstroms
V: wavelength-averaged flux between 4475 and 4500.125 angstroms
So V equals 6.95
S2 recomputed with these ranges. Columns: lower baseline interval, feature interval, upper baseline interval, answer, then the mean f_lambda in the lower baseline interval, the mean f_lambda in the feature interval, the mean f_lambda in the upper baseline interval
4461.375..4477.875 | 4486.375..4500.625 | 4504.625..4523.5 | 0.1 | 6.77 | 7.21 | 7.69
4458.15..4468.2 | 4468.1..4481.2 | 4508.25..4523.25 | -0.5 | 6.35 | 6.88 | 7.67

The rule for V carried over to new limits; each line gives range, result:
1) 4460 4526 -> 7.21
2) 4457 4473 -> 6.56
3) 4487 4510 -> 7.51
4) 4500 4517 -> 7.92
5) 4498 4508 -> 8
